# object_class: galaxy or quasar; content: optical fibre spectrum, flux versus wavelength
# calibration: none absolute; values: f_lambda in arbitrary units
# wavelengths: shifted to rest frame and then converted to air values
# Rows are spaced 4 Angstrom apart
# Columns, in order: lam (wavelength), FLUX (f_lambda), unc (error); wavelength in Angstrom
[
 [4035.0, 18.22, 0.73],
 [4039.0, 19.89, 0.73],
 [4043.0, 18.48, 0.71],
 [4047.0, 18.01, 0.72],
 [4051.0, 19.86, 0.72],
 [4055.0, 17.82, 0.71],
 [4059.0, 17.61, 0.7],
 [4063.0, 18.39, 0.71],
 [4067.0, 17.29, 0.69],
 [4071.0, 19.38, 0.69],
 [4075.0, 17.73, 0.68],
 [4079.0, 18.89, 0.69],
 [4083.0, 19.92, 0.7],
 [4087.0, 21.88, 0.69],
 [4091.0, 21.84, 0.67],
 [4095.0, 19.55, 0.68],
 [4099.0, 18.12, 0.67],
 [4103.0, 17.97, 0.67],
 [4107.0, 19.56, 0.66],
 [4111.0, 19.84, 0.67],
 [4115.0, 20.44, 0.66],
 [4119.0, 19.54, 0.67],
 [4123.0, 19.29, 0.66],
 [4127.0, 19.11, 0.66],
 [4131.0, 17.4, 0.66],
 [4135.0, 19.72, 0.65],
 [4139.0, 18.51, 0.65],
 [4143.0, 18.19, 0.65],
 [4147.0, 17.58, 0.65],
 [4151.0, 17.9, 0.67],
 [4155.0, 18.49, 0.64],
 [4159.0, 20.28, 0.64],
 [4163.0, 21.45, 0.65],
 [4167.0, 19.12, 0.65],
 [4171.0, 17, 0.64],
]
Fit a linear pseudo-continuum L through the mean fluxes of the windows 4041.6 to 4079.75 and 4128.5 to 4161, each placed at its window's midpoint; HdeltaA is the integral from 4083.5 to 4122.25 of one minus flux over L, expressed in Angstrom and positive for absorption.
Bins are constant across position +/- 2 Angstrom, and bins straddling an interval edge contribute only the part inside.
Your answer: -3.0 Angstrom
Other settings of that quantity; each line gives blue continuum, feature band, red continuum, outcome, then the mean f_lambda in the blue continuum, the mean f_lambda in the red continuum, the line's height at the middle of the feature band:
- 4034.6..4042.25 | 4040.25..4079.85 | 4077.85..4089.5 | 2.8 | 19.1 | 20.4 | 19.7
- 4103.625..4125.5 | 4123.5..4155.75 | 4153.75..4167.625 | 2.3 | 19.6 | 20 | 19.8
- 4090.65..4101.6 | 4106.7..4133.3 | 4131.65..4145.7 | -0.5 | 19.4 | 18.6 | 19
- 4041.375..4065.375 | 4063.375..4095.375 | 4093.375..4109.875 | -1.5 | 18.3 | 18.8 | 18.6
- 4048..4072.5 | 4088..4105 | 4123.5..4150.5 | -1.0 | 18.4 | 18.4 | 18.4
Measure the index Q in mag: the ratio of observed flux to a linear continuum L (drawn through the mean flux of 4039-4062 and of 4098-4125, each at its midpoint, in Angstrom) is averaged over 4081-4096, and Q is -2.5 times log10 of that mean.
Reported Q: -0.10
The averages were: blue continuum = 18.5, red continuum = 19.3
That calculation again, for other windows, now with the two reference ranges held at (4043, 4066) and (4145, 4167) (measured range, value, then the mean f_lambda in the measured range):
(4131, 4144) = 0.020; 18.6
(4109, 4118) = -0.072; 20.1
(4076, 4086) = -0.055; 19.5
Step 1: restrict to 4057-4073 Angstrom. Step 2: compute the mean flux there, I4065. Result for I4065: 18.2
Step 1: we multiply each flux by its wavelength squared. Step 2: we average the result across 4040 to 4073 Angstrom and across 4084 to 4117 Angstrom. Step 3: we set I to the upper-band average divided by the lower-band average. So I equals 1.10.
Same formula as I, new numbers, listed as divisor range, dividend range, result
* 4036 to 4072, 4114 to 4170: 1.07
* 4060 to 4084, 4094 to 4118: 1.06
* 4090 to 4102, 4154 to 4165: 1.07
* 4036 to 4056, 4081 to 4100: 1.11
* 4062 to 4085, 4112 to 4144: 1.05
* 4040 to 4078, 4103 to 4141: 1.08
